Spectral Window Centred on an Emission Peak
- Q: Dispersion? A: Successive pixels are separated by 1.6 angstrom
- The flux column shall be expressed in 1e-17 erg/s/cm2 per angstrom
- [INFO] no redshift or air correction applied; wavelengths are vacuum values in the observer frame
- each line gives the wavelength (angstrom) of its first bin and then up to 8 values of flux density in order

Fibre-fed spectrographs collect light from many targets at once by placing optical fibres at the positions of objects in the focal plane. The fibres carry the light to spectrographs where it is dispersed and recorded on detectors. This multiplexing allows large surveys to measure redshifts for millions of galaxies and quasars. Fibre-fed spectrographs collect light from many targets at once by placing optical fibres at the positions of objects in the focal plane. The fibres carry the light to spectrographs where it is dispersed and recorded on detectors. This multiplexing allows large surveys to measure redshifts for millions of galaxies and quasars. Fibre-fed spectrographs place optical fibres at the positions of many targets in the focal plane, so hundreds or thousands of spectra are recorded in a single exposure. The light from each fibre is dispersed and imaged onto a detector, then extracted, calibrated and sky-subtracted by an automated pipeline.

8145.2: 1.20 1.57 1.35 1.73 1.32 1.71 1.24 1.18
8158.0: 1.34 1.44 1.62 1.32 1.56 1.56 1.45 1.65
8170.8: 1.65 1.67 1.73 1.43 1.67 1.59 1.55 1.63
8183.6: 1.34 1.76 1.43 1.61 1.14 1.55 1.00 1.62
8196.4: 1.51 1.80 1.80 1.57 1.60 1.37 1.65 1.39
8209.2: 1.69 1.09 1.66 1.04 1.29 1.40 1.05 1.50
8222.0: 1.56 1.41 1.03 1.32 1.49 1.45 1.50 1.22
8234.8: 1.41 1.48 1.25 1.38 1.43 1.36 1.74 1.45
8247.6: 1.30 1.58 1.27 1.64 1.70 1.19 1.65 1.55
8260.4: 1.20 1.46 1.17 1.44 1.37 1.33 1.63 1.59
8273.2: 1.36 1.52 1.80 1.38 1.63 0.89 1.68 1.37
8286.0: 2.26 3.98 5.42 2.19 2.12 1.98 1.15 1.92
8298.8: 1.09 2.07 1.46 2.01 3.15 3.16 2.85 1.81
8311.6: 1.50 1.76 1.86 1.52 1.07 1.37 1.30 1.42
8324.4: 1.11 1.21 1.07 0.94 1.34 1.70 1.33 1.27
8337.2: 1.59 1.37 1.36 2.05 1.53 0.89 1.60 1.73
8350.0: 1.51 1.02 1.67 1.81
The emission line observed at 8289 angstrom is [S II] 6716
